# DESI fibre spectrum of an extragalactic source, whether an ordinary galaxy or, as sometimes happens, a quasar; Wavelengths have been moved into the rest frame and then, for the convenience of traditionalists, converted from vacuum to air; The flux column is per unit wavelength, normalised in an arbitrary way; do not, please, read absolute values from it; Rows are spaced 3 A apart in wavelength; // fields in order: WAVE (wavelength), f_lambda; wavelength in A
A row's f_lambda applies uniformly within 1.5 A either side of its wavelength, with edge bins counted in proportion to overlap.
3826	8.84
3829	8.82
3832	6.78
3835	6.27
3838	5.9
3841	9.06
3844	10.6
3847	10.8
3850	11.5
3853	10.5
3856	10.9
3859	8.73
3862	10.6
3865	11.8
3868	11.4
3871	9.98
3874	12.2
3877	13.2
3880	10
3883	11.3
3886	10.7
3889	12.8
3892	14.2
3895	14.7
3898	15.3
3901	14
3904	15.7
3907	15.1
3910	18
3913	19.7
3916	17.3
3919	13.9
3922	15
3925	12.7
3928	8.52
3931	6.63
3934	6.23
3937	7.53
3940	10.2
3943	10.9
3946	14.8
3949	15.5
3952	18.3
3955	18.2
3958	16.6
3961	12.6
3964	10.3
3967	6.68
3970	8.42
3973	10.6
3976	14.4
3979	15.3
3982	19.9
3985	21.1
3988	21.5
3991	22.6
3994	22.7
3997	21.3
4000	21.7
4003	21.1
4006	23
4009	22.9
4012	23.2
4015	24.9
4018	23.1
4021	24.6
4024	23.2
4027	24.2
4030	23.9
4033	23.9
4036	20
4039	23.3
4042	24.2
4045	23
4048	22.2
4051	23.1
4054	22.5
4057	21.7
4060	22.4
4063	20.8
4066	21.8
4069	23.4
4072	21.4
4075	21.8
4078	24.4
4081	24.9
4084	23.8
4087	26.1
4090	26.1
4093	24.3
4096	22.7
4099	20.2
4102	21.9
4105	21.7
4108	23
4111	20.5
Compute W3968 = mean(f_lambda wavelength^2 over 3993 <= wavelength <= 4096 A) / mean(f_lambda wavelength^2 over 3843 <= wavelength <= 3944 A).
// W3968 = 2.05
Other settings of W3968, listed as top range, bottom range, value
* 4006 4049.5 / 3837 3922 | 1.99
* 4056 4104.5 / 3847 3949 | 2.04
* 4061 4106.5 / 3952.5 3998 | 1.50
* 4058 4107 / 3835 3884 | 2.47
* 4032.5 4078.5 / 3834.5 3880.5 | 2.40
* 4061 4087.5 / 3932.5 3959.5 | 1.87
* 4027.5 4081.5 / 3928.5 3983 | 1.94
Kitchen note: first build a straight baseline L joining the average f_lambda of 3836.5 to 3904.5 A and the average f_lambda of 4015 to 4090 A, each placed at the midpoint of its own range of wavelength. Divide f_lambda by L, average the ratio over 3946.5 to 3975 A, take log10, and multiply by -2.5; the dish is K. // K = 0.29 mag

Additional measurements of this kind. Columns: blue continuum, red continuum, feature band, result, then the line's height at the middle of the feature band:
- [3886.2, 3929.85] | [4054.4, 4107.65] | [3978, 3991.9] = -0.10 mag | 18.3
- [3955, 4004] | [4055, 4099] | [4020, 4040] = -0.16 mag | 20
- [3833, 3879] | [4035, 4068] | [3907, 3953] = 0.13 mag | 14.8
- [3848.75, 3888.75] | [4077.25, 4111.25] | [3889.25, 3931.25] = -0.10 mag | 13.3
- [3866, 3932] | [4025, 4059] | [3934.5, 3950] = 0.40 mag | 16.2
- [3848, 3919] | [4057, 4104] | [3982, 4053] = -0.15 mag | 19.8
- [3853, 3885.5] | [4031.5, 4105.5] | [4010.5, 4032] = -0.19 mag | 20.1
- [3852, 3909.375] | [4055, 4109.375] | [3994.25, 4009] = -0.18 mag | 18.7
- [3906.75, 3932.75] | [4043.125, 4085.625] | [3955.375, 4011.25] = 0.03 mag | 17.8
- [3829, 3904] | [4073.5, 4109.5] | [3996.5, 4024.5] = -0.21 mag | 18.9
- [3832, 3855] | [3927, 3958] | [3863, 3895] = -0.17 mag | 10.1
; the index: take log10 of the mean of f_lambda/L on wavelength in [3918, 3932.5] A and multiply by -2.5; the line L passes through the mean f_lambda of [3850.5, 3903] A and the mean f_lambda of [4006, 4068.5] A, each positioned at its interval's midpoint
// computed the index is 0.32 mag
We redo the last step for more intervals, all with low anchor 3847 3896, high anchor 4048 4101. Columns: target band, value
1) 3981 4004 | -0.17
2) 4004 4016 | -0.20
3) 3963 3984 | 0.36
